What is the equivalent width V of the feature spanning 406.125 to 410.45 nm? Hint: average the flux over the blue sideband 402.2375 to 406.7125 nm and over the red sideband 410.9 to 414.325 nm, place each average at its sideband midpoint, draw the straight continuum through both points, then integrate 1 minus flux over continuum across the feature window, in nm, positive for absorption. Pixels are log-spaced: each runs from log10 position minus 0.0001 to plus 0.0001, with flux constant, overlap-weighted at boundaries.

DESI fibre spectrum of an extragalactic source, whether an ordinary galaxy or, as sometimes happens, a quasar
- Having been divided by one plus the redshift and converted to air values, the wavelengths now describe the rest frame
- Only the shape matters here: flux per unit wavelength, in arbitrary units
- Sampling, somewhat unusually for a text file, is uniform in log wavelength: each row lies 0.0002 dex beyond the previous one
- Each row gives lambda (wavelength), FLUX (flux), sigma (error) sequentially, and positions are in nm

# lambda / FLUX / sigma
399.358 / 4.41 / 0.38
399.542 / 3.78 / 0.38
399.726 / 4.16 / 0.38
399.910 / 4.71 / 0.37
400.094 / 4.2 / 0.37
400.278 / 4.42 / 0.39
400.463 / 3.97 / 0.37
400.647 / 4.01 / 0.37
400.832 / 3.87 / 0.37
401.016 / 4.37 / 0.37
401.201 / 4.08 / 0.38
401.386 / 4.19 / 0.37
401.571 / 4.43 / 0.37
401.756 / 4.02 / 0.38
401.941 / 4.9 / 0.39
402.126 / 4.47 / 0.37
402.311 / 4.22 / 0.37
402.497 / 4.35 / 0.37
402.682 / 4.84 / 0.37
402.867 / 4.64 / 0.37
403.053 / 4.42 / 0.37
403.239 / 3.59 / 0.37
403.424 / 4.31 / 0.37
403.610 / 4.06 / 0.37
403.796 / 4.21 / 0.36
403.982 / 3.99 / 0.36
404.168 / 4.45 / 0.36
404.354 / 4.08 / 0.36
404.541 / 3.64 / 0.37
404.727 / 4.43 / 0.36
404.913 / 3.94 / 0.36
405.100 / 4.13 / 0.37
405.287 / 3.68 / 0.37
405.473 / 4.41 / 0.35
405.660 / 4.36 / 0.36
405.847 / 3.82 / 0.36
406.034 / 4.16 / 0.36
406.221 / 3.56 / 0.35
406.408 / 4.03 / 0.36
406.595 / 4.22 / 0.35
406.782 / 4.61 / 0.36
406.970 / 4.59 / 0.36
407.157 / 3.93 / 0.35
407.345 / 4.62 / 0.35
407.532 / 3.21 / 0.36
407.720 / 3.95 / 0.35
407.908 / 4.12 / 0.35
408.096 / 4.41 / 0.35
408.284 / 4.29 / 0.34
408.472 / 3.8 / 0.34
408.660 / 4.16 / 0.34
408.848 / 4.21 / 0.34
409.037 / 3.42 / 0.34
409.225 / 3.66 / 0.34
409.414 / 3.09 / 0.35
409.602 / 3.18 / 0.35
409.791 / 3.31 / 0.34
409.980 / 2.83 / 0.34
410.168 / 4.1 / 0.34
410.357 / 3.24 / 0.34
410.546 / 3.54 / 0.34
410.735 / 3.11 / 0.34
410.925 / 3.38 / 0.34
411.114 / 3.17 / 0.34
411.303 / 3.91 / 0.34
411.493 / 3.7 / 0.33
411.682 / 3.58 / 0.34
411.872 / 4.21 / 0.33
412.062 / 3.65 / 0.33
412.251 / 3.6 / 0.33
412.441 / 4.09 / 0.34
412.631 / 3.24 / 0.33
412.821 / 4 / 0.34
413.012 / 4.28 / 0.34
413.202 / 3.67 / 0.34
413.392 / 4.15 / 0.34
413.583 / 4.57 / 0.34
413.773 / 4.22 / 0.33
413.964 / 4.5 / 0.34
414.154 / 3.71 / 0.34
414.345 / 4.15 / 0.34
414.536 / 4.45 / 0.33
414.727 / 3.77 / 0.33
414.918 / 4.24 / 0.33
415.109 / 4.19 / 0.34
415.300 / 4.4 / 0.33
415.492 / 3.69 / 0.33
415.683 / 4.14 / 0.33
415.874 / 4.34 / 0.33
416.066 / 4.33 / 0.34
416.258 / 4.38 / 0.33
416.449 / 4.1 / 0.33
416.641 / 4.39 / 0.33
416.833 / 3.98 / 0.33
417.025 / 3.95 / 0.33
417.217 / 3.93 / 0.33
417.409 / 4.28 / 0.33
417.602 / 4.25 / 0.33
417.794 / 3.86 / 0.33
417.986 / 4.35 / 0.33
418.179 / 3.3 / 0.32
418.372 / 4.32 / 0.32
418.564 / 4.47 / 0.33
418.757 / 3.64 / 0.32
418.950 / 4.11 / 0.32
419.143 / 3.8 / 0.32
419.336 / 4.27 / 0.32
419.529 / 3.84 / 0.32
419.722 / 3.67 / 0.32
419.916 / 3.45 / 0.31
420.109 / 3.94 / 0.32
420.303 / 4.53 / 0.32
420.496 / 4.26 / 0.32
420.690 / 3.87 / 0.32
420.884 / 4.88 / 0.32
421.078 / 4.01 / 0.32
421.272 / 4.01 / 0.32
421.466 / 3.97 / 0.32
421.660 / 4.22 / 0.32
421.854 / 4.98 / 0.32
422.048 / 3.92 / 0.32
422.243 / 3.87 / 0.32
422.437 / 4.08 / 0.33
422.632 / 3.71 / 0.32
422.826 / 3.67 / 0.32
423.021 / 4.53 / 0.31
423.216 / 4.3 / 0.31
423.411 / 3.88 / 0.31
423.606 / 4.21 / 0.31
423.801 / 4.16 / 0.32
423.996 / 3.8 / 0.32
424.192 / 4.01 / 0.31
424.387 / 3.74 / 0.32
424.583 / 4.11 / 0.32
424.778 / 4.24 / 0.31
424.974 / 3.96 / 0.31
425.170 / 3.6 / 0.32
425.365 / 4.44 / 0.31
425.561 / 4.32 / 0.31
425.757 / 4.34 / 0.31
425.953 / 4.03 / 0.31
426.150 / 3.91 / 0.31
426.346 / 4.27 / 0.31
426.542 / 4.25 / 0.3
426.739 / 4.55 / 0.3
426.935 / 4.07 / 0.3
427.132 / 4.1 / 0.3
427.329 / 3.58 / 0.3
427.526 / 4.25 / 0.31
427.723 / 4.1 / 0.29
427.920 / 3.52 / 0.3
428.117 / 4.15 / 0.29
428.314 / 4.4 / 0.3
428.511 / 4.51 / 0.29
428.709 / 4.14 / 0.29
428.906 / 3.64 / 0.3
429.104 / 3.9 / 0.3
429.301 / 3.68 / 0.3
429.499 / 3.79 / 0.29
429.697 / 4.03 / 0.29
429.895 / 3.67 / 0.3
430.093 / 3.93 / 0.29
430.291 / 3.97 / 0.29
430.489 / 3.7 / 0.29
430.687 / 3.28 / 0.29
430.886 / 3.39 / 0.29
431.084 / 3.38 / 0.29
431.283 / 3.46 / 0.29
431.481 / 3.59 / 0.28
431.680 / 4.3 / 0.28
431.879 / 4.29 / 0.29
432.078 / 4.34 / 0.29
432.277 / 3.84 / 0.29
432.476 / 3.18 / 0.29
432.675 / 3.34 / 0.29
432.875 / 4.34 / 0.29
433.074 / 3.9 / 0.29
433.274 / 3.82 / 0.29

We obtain 0.19 nm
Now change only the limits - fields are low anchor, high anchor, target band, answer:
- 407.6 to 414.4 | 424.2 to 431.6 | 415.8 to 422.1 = -0.41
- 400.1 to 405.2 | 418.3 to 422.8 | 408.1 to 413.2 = 0.61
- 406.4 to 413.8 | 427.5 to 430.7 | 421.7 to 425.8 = -0.20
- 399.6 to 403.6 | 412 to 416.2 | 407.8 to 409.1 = 0.03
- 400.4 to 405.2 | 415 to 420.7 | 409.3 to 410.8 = 0.30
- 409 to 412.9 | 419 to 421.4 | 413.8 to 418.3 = -0.37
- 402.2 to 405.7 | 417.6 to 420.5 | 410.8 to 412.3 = 0.17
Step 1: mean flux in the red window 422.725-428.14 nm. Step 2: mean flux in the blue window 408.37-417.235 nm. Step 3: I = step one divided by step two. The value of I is 1.05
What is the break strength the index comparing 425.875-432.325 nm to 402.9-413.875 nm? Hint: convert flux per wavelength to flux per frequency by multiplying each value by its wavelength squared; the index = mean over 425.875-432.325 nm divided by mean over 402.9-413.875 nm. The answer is 1.11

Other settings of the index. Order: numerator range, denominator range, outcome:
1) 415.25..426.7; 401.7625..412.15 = 1.11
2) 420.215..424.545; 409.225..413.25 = 1.22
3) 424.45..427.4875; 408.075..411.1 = 1.25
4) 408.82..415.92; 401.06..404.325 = 0.93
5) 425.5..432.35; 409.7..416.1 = 1.10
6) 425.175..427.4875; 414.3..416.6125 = 1.04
